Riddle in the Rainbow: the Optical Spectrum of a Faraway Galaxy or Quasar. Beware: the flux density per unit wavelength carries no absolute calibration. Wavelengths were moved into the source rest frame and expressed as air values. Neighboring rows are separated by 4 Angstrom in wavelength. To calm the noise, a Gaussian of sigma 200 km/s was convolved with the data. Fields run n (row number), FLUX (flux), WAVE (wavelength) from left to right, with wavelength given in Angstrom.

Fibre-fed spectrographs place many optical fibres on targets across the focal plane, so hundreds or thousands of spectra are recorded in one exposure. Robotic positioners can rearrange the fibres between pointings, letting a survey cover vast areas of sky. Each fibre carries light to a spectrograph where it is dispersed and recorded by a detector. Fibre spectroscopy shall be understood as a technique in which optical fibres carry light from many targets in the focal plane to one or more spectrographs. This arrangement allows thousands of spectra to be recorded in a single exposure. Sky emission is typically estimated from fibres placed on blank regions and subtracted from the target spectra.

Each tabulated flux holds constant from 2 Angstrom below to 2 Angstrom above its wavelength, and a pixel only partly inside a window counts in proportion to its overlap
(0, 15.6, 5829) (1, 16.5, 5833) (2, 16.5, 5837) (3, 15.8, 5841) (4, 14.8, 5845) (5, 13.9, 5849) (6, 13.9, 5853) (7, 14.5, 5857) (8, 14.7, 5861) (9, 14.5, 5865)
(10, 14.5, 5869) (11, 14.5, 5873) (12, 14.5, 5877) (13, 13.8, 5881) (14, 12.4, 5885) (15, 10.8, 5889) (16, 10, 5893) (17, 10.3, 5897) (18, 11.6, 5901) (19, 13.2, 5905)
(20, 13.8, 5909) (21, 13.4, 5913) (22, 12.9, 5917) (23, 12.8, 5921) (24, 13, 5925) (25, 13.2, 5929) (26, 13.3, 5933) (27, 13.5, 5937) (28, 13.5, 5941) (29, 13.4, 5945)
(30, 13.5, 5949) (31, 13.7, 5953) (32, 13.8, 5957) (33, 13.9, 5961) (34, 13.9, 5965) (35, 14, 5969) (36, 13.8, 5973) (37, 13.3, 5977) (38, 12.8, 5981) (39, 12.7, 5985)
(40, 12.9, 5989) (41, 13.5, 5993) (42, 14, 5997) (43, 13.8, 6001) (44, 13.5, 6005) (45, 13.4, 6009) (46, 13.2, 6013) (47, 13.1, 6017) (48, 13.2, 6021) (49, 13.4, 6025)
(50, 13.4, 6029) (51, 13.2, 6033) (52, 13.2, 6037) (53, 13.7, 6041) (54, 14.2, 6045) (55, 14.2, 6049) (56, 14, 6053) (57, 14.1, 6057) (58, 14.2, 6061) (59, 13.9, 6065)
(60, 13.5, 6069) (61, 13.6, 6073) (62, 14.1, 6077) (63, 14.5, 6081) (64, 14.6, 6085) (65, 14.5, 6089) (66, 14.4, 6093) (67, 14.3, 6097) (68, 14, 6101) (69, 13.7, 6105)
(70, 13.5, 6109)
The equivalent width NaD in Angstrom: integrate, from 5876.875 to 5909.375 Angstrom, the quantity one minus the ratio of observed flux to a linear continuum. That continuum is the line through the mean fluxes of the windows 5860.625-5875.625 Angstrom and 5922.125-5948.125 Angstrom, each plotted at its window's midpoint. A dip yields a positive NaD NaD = 4.7 Angstrom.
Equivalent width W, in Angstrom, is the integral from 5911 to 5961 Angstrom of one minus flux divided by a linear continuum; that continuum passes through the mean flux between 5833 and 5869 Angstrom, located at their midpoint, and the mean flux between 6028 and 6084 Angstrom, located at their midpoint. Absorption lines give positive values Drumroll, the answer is 3.8 Angstrom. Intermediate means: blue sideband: 14.9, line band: 13.4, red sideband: 13.9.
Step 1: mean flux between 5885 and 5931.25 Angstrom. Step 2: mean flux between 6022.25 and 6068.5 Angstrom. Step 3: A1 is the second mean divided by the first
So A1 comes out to 1.1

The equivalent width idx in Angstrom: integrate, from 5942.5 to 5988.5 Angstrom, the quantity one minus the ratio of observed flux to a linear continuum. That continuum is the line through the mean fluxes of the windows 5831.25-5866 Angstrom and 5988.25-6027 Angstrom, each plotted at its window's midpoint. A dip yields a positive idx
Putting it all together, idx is 1.1 Angstrom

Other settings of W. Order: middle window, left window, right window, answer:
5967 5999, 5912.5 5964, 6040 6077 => 0.52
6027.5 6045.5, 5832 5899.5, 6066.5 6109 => 0.69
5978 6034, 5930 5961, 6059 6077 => 1.60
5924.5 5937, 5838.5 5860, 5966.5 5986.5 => 0.52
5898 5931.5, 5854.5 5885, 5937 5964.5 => 2.44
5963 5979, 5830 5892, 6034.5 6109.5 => 0.47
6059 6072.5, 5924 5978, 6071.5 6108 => 0.23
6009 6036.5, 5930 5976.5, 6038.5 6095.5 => 1.31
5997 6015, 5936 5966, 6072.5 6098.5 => 0.50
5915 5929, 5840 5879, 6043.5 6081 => 1.39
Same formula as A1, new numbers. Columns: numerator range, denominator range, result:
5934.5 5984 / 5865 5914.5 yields 1.06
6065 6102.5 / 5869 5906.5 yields 1.14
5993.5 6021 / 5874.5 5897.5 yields 1.11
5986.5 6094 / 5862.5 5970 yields 1.04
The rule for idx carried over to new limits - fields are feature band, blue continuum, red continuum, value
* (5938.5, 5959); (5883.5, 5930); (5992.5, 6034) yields -1.38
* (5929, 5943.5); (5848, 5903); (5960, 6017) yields -0.11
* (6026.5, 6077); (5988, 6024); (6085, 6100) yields 0.58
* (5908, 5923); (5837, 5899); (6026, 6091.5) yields 0.56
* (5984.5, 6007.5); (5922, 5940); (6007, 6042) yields -0.28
